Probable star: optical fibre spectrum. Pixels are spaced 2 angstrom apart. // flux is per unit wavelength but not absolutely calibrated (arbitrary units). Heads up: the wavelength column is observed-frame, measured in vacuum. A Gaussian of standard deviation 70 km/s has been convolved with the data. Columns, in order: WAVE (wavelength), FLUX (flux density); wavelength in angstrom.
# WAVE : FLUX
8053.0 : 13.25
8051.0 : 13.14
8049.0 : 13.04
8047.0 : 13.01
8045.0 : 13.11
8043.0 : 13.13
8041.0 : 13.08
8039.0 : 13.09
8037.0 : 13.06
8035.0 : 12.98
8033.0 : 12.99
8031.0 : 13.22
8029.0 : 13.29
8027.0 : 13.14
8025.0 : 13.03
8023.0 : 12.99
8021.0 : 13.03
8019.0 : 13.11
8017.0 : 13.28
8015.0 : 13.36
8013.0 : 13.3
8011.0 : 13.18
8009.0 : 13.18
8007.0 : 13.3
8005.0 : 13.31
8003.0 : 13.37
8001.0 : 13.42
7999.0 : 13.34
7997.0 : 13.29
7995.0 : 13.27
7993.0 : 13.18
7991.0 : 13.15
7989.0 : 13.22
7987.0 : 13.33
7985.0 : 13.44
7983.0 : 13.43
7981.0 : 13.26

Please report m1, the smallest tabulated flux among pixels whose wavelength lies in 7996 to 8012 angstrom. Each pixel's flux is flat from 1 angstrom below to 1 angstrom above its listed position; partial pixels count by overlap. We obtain 13.18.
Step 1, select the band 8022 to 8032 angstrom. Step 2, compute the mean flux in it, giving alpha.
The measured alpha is 13.1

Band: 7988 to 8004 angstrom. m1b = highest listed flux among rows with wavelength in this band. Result 13.42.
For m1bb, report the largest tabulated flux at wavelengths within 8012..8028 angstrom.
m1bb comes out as 13.36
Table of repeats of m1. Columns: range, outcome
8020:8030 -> 12.99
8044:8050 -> 13.01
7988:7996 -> 13.15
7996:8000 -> 13.29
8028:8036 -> 12.98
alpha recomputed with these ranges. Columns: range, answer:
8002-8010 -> 13.3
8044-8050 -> 13.1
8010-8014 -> 13.2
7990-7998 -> 13.2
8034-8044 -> 13.1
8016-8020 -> 13.2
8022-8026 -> 13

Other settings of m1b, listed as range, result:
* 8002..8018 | 13.37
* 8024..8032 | 13.29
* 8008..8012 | 13.18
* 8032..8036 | 12.99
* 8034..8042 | 13.09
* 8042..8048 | 13.13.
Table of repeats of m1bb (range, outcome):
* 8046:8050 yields 13.04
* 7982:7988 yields 13.44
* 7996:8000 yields 13.34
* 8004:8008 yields 13.31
